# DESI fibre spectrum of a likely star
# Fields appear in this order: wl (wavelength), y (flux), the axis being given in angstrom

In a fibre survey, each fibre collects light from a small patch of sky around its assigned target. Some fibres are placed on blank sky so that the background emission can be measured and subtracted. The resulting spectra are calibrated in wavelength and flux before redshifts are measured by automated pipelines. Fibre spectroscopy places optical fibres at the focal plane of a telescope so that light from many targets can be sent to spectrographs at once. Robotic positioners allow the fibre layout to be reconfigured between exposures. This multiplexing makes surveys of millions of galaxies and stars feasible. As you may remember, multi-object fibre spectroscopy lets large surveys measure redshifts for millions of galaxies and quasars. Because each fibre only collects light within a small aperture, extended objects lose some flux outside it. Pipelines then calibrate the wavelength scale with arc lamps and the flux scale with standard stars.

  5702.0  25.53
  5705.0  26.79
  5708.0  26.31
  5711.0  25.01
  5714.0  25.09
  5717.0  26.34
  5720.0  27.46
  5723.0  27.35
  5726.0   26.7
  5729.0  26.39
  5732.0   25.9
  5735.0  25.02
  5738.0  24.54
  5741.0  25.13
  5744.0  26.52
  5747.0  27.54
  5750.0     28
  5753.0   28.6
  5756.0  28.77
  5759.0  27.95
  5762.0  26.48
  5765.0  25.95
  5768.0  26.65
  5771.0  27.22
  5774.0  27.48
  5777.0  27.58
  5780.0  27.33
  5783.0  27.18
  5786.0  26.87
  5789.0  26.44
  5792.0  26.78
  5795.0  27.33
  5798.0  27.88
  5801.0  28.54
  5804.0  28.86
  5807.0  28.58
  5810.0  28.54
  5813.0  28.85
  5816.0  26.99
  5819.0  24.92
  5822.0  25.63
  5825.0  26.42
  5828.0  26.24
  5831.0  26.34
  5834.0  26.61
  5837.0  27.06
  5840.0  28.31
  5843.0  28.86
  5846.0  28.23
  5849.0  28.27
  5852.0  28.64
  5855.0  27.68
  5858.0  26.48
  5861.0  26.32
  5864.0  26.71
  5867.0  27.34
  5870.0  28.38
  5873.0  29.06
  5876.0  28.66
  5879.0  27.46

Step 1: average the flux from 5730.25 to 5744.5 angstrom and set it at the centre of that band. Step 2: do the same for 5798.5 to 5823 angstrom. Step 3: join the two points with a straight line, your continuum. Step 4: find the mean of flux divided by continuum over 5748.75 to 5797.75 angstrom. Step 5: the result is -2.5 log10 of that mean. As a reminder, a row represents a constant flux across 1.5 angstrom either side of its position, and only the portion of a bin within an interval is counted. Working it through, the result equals -0.03 mag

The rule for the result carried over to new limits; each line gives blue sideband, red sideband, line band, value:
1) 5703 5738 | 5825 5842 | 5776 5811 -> -0.04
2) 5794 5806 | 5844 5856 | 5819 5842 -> 0.07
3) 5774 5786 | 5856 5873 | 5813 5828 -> 0.04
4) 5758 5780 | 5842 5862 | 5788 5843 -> 0.01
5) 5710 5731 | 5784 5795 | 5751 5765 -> -0.05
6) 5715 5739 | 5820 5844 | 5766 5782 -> -0.03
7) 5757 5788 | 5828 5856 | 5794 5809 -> -0.04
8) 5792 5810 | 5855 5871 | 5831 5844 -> 0.00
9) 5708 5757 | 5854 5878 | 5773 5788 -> -0.01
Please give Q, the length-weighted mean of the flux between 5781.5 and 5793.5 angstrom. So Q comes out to 26.8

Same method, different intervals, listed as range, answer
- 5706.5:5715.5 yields 25.5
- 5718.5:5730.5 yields 27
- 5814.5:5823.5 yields 25.8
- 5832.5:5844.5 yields 27.7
